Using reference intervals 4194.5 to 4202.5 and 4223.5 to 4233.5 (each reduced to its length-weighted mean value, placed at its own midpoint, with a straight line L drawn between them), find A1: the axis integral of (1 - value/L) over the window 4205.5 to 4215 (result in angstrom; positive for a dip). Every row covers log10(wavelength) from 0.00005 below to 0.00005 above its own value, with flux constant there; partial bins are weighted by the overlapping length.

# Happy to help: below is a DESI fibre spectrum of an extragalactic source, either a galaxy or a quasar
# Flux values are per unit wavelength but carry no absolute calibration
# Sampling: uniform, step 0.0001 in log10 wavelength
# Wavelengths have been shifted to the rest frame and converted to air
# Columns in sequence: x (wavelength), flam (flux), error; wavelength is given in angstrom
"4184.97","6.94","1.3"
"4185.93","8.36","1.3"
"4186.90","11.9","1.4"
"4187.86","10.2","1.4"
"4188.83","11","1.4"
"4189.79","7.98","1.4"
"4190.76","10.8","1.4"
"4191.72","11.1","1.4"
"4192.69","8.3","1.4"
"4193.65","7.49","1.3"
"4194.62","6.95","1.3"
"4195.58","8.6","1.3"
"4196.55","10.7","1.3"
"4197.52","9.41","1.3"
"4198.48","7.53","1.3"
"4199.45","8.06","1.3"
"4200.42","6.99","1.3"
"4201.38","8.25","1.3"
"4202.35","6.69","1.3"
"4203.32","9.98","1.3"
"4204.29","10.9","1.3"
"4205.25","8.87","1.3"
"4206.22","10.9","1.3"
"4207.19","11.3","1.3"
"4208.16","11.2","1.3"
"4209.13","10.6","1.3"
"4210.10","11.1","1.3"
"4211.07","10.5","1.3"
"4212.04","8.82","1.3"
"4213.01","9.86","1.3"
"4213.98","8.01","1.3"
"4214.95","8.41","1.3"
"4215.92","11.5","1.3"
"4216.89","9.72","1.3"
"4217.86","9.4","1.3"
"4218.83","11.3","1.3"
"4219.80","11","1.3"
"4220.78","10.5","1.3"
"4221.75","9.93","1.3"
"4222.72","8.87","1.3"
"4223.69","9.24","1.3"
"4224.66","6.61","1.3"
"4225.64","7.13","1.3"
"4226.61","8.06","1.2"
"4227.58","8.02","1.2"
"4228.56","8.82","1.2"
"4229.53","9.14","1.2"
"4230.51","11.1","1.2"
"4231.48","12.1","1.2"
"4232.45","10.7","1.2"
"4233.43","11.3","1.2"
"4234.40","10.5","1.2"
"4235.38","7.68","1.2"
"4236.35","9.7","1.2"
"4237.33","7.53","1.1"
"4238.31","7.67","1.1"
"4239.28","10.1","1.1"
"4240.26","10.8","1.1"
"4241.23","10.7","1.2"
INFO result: -1.65 angstrom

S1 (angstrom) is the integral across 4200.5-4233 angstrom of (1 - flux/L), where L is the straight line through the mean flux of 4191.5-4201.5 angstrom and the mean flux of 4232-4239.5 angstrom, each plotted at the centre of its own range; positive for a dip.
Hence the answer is -2.6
